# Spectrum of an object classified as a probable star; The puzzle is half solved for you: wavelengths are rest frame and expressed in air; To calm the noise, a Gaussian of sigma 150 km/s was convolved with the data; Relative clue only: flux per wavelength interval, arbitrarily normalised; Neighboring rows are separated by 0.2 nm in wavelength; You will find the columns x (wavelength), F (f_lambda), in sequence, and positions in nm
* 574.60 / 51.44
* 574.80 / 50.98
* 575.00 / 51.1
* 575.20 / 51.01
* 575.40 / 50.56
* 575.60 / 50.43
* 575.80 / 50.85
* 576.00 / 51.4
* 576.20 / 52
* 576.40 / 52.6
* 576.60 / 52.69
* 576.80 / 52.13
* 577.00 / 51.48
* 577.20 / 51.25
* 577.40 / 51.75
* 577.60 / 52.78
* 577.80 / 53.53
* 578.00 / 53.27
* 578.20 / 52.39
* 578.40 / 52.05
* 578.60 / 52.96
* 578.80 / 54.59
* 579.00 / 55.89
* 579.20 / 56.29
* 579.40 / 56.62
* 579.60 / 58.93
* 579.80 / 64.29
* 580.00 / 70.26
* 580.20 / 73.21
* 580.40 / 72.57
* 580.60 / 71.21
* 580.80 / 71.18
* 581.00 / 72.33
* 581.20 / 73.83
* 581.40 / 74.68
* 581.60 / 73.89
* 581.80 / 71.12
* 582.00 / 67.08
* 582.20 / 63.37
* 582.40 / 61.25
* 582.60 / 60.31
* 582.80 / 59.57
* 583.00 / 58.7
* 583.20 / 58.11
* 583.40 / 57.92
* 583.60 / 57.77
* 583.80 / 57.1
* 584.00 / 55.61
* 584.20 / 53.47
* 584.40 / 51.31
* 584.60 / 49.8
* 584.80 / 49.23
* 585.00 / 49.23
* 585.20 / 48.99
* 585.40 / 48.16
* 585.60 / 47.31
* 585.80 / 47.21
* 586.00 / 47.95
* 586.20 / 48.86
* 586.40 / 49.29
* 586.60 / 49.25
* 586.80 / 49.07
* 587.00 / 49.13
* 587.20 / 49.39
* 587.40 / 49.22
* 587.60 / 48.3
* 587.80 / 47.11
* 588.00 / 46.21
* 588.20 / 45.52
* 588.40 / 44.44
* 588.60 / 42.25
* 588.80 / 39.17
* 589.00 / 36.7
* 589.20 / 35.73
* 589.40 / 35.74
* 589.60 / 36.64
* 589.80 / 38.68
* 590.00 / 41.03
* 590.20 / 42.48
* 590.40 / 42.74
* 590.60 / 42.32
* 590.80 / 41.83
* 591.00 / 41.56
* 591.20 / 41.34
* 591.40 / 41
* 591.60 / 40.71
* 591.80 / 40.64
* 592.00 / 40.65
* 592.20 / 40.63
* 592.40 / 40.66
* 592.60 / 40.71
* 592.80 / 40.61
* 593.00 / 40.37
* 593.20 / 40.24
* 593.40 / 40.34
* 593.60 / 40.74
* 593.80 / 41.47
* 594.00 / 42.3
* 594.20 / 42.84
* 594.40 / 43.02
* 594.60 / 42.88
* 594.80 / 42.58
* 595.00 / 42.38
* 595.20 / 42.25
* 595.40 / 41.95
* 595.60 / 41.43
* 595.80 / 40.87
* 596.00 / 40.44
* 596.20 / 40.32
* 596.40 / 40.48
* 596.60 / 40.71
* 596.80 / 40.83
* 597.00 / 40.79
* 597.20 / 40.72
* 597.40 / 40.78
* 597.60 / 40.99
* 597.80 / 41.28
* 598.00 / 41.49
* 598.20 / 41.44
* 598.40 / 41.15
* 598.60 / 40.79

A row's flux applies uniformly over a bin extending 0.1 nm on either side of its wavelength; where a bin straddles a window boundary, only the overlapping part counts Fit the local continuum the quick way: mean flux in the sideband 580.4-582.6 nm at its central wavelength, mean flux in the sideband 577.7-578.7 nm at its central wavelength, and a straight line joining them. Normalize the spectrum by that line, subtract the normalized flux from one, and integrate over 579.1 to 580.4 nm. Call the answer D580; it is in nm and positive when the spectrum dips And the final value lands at -0.07 nm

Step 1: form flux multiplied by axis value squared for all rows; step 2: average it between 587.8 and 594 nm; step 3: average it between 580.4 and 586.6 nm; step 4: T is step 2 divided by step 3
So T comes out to 0.7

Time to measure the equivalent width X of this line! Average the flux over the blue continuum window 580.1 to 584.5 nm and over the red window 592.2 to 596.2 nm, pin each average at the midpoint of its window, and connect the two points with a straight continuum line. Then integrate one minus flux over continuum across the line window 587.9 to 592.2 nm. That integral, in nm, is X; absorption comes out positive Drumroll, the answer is 0.741 nm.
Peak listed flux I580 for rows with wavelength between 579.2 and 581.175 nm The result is 73.21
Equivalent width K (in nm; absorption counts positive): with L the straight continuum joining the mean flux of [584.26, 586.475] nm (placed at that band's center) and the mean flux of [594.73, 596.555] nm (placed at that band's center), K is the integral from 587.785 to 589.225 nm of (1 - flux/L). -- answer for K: 0.14 nm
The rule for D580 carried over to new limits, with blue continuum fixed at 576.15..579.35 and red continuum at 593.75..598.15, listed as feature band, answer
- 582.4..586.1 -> -0.34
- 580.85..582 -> -0.50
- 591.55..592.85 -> 0.10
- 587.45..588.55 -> 0.01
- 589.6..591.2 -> 0.14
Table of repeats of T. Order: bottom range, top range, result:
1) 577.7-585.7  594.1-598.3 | 0.73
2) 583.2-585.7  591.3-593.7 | 0.80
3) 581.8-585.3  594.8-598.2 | 0.76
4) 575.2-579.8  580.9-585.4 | 1.15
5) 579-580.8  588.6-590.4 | 0.61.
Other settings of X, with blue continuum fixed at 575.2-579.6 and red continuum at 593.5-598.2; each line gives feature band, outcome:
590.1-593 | 0.19 nm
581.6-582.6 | -0.32 nm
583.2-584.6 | -0.19 nm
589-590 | 0.18 nm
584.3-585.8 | -0.03 nm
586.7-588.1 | -0.05 nm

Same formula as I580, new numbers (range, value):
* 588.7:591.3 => 42.74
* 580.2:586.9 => 74.68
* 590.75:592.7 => 41.83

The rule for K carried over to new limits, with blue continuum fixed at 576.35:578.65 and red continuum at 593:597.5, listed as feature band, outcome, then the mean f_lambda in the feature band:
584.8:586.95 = -0.064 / 48.6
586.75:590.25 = 0.194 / 43.1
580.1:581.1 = -0.429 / 72.1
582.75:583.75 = -0.194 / 58.3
